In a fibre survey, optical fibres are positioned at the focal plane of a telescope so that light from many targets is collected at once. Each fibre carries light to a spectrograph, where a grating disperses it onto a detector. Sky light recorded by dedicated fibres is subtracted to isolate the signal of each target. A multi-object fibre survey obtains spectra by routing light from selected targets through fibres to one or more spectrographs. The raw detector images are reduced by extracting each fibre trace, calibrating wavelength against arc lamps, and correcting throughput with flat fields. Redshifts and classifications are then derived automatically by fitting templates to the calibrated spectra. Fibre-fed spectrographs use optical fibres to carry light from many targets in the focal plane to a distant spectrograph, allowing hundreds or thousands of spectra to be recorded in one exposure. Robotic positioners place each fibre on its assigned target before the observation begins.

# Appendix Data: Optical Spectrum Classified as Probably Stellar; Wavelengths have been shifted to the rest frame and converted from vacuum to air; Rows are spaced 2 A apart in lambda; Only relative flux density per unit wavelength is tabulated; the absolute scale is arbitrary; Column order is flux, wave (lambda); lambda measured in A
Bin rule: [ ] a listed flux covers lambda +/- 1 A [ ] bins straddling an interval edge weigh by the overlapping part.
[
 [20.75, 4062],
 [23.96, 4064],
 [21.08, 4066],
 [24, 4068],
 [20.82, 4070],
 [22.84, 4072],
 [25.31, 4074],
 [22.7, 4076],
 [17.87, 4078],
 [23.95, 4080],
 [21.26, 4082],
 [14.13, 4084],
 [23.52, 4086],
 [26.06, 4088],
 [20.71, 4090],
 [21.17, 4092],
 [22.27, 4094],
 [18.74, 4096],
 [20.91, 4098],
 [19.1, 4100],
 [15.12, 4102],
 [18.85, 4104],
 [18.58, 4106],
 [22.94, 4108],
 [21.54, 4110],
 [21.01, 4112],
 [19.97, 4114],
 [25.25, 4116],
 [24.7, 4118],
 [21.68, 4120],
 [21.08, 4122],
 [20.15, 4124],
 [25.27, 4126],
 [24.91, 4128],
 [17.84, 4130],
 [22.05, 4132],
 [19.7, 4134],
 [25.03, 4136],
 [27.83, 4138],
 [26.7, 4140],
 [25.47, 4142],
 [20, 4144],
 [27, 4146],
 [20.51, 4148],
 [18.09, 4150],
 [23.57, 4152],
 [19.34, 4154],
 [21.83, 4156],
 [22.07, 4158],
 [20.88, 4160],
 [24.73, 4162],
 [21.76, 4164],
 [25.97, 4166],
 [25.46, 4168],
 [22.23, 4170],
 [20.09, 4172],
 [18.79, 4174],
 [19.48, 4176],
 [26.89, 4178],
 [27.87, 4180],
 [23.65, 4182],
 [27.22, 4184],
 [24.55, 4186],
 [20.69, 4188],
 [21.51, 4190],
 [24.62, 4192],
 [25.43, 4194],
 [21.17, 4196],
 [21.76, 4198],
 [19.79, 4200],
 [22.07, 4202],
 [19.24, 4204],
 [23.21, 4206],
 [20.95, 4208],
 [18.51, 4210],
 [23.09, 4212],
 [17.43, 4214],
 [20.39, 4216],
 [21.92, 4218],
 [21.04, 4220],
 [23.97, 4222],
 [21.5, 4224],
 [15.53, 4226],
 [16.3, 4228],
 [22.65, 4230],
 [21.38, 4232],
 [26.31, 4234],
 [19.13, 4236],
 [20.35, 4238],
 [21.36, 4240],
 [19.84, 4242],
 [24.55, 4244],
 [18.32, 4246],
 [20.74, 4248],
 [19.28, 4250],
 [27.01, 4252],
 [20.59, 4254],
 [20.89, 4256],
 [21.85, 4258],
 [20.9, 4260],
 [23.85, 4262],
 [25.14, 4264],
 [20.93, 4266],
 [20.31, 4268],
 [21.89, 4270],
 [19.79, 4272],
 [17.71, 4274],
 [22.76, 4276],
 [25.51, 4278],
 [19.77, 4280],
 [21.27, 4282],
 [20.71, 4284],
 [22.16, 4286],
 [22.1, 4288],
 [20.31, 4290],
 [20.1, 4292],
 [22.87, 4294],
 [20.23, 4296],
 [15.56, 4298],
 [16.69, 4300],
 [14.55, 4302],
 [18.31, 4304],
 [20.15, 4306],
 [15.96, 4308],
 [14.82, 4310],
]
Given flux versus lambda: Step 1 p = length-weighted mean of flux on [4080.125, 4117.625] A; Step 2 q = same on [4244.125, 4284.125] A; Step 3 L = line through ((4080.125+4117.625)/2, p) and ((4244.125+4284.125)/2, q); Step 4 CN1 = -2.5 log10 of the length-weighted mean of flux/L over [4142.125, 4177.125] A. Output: -0.05 mag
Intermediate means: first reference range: 20.8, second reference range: 21.5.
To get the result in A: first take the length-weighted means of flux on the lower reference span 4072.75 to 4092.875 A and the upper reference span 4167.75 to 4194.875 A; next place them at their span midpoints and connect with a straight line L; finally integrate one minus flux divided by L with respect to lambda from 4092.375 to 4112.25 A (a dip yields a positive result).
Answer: 1.9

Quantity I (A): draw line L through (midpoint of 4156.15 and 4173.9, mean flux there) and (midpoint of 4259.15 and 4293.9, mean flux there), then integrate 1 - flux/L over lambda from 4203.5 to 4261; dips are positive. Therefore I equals 2.5 A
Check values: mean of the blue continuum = 22.6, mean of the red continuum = 21.5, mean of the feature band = 21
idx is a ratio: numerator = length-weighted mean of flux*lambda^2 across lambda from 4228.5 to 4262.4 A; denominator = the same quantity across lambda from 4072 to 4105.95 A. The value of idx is 1.12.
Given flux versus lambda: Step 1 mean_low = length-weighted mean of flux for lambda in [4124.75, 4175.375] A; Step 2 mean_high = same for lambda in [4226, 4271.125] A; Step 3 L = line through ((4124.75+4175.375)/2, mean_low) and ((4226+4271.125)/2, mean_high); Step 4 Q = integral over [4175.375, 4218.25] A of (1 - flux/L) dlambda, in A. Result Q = -0.6 A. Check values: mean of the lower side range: 22.6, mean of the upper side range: 21.4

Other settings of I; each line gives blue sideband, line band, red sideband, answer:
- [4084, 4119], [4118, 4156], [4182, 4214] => -2.1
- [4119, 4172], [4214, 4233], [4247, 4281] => 1.4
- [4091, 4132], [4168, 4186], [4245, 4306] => -2.2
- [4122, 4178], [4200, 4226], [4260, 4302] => 1.0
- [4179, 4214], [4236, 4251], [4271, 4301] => 0.6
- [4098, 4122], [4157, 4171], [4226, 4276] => -1.6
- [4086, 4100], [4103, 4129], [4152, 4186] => 0.1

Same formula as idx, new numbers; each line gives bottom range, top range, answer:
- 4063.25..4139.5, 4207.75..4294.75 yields 1.05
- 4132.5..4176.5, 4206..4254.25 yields 0.96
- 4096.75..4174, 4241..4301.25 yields 1.02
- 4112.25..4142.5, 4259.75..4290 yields 1.00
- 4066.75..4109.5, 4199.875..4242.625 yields 1.05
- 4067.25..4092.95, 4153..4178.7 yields 1.06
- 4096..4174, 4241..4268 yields 1.05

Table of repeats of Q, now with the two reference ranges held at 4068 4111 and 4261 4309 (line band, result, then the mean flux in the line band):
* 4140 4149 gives -1.23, 23.6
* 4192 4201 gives -0.74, 22.3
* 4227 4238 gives -0.30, 21.1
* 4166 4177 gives -0.50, 21.6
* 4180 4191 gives -1.74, 23.9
